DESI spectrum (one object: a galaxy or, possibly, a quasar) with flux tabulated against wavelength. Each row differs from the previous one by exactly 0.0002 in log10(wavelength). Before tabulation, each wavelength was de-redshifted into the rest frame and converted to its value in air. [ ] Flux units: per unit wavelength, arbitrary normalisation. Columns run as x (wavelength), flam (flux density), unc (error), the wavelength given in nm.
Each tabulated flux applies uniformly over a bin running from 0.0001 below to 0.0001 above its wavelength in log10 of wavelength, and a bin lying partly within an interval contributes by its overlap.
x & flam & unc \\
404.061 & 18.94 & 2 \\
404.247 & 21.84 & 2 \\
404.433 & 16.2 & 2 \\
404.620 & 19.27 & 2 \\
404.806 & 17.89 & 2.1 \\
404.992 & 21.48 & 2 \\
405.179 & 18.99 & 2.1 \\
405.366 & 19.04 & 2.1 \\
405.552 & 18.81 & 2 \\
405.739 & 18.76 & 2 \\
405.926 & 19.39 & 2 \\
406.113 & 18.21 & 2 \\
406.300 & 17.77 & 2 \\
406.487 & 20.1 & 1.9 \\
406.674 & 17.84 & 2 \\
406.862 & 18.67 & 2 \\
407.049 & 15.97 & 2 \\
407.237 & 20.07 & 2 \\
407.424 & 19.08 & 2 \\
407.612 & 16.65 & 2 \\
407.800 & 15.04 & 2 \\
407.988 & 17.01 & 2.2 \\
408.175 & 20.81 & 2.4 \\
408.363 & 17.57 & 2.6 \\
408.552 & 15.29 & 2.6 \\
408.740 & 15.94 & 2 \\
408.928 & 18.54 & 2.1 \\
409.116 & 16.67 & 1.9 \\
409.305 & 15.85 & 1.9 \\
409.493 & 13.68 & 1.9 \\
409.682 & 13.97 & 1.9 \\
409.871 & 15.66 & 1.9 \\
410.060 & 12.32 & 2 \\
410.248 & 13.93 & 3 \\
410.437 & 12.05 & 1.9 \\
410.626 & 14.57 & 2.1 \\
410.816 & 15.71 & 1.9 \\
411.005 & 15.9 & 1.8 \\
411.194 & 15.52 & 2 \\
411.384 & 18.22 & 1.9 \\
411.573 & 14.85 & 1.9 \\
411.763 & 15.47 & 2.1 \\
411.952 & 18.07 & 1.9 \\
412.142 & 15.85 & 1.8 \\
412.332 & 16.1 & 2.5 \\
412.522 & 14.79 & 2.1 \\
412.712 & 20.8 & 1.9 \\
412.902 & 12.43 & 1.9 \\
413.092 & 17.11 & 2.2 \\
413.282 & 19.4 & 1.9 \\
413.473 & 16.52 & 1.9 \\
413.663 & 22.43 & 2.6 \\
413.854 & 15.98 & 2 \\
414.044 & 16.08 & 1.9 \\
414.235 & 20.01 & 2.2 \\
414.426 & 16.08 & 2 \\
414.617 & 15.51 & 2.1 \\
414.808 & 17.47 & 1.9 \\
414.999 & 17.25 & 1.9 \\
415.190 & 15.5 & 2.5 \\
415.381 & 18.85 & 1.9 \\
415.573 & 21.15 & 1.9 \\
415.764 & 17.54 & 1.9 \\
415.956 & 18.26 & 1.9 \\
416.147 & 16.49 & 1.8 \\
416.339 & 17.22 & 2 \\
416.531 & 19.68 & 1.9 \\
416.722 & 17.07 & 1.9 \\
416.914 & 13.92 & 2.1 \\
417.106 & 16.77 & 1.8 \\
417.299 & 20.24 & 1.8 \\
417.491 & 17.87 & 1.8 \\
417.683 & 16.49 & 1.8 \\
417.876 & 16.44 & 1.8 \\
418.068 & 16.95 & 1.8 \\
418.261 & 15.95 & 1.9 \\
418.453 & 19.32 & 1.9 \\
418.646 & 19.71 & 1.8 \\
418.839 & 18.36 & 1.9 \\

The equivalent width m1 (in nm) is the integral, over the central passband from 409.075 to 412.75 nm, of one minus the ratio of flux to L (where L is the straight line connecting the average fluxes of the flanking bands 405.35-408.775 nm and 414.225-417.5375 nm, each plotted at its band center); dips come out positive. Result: 0.50 nm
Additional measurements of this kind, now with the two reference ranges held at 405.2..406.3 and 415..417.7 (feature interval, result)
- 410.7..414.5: 0.25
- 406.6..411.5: 0.58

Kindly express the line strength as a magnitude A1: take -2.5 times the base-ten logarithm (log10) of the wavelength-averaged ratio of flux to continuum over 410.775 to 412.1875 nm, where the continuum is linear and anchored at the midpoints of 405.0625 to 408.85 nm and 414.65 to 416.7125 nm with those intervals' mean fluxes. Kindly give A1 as 0.11 mag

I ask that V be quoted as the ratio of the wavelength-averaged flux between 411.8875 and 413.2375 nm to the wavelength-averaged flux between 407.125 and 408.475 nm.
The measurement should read 0.92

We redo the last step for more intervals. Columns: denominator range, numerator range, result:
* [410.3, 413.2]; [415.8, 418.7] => 1.10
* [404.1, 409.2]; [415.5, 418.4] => 0.96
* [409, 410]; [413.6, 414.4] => 1.21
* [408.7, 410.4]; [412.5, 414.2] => 1.16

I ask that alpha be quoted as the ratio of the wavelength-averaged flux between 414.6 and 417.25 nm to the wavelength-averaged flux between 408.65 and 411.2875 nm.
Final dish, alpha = 1.16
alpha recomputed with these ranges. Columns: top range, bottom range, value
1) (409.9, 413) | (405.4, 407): 0.83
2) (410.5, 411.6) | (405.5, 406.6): 0.84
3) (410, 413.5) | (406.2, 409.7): 0.92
